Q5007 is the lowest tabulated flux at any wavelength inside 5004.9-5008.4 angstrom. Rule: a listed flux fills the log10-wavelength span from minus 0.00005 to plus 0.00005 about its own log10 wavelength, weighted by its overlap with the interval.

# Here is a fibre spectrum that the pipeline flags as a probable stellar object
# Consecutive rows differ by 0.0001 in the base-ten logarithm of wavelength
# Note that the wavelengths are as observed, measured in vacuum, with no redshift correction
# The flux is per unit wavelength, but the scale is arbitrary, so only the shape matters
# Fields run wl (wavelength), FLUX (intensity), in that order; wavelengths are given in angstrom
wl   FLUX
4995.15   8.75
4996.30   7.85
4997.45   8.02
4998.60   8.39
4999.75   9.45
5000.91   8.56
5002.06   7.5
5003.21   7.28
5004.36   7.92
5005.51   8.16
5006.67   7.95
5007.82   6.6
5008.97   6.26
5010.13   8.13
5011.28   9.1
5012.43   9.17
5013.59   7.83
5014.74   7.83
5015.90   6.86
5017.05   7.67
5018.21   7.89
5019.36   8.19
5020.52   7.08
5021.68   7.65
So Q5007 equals 6.6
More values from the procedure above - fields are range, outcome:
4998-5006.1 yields 7.28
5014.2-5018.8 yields 6.86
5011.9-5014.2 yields 7.83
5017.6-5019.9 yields 7.89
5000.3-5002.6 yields 7.5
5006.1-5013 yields 6.26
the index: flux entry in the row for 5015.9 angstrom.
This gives 6.86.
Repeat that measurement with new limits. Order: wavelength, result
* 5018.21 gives 7.89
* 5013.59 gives 7.83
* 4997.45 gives 8.02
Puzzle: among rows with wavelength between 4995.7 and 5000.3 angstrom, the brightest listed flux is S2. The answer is 9.45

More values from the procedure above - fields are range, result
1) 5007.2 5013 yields 9.17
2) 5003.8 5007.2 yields 8.16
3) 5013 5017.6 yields 7.83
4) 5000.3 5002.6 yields 8.56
